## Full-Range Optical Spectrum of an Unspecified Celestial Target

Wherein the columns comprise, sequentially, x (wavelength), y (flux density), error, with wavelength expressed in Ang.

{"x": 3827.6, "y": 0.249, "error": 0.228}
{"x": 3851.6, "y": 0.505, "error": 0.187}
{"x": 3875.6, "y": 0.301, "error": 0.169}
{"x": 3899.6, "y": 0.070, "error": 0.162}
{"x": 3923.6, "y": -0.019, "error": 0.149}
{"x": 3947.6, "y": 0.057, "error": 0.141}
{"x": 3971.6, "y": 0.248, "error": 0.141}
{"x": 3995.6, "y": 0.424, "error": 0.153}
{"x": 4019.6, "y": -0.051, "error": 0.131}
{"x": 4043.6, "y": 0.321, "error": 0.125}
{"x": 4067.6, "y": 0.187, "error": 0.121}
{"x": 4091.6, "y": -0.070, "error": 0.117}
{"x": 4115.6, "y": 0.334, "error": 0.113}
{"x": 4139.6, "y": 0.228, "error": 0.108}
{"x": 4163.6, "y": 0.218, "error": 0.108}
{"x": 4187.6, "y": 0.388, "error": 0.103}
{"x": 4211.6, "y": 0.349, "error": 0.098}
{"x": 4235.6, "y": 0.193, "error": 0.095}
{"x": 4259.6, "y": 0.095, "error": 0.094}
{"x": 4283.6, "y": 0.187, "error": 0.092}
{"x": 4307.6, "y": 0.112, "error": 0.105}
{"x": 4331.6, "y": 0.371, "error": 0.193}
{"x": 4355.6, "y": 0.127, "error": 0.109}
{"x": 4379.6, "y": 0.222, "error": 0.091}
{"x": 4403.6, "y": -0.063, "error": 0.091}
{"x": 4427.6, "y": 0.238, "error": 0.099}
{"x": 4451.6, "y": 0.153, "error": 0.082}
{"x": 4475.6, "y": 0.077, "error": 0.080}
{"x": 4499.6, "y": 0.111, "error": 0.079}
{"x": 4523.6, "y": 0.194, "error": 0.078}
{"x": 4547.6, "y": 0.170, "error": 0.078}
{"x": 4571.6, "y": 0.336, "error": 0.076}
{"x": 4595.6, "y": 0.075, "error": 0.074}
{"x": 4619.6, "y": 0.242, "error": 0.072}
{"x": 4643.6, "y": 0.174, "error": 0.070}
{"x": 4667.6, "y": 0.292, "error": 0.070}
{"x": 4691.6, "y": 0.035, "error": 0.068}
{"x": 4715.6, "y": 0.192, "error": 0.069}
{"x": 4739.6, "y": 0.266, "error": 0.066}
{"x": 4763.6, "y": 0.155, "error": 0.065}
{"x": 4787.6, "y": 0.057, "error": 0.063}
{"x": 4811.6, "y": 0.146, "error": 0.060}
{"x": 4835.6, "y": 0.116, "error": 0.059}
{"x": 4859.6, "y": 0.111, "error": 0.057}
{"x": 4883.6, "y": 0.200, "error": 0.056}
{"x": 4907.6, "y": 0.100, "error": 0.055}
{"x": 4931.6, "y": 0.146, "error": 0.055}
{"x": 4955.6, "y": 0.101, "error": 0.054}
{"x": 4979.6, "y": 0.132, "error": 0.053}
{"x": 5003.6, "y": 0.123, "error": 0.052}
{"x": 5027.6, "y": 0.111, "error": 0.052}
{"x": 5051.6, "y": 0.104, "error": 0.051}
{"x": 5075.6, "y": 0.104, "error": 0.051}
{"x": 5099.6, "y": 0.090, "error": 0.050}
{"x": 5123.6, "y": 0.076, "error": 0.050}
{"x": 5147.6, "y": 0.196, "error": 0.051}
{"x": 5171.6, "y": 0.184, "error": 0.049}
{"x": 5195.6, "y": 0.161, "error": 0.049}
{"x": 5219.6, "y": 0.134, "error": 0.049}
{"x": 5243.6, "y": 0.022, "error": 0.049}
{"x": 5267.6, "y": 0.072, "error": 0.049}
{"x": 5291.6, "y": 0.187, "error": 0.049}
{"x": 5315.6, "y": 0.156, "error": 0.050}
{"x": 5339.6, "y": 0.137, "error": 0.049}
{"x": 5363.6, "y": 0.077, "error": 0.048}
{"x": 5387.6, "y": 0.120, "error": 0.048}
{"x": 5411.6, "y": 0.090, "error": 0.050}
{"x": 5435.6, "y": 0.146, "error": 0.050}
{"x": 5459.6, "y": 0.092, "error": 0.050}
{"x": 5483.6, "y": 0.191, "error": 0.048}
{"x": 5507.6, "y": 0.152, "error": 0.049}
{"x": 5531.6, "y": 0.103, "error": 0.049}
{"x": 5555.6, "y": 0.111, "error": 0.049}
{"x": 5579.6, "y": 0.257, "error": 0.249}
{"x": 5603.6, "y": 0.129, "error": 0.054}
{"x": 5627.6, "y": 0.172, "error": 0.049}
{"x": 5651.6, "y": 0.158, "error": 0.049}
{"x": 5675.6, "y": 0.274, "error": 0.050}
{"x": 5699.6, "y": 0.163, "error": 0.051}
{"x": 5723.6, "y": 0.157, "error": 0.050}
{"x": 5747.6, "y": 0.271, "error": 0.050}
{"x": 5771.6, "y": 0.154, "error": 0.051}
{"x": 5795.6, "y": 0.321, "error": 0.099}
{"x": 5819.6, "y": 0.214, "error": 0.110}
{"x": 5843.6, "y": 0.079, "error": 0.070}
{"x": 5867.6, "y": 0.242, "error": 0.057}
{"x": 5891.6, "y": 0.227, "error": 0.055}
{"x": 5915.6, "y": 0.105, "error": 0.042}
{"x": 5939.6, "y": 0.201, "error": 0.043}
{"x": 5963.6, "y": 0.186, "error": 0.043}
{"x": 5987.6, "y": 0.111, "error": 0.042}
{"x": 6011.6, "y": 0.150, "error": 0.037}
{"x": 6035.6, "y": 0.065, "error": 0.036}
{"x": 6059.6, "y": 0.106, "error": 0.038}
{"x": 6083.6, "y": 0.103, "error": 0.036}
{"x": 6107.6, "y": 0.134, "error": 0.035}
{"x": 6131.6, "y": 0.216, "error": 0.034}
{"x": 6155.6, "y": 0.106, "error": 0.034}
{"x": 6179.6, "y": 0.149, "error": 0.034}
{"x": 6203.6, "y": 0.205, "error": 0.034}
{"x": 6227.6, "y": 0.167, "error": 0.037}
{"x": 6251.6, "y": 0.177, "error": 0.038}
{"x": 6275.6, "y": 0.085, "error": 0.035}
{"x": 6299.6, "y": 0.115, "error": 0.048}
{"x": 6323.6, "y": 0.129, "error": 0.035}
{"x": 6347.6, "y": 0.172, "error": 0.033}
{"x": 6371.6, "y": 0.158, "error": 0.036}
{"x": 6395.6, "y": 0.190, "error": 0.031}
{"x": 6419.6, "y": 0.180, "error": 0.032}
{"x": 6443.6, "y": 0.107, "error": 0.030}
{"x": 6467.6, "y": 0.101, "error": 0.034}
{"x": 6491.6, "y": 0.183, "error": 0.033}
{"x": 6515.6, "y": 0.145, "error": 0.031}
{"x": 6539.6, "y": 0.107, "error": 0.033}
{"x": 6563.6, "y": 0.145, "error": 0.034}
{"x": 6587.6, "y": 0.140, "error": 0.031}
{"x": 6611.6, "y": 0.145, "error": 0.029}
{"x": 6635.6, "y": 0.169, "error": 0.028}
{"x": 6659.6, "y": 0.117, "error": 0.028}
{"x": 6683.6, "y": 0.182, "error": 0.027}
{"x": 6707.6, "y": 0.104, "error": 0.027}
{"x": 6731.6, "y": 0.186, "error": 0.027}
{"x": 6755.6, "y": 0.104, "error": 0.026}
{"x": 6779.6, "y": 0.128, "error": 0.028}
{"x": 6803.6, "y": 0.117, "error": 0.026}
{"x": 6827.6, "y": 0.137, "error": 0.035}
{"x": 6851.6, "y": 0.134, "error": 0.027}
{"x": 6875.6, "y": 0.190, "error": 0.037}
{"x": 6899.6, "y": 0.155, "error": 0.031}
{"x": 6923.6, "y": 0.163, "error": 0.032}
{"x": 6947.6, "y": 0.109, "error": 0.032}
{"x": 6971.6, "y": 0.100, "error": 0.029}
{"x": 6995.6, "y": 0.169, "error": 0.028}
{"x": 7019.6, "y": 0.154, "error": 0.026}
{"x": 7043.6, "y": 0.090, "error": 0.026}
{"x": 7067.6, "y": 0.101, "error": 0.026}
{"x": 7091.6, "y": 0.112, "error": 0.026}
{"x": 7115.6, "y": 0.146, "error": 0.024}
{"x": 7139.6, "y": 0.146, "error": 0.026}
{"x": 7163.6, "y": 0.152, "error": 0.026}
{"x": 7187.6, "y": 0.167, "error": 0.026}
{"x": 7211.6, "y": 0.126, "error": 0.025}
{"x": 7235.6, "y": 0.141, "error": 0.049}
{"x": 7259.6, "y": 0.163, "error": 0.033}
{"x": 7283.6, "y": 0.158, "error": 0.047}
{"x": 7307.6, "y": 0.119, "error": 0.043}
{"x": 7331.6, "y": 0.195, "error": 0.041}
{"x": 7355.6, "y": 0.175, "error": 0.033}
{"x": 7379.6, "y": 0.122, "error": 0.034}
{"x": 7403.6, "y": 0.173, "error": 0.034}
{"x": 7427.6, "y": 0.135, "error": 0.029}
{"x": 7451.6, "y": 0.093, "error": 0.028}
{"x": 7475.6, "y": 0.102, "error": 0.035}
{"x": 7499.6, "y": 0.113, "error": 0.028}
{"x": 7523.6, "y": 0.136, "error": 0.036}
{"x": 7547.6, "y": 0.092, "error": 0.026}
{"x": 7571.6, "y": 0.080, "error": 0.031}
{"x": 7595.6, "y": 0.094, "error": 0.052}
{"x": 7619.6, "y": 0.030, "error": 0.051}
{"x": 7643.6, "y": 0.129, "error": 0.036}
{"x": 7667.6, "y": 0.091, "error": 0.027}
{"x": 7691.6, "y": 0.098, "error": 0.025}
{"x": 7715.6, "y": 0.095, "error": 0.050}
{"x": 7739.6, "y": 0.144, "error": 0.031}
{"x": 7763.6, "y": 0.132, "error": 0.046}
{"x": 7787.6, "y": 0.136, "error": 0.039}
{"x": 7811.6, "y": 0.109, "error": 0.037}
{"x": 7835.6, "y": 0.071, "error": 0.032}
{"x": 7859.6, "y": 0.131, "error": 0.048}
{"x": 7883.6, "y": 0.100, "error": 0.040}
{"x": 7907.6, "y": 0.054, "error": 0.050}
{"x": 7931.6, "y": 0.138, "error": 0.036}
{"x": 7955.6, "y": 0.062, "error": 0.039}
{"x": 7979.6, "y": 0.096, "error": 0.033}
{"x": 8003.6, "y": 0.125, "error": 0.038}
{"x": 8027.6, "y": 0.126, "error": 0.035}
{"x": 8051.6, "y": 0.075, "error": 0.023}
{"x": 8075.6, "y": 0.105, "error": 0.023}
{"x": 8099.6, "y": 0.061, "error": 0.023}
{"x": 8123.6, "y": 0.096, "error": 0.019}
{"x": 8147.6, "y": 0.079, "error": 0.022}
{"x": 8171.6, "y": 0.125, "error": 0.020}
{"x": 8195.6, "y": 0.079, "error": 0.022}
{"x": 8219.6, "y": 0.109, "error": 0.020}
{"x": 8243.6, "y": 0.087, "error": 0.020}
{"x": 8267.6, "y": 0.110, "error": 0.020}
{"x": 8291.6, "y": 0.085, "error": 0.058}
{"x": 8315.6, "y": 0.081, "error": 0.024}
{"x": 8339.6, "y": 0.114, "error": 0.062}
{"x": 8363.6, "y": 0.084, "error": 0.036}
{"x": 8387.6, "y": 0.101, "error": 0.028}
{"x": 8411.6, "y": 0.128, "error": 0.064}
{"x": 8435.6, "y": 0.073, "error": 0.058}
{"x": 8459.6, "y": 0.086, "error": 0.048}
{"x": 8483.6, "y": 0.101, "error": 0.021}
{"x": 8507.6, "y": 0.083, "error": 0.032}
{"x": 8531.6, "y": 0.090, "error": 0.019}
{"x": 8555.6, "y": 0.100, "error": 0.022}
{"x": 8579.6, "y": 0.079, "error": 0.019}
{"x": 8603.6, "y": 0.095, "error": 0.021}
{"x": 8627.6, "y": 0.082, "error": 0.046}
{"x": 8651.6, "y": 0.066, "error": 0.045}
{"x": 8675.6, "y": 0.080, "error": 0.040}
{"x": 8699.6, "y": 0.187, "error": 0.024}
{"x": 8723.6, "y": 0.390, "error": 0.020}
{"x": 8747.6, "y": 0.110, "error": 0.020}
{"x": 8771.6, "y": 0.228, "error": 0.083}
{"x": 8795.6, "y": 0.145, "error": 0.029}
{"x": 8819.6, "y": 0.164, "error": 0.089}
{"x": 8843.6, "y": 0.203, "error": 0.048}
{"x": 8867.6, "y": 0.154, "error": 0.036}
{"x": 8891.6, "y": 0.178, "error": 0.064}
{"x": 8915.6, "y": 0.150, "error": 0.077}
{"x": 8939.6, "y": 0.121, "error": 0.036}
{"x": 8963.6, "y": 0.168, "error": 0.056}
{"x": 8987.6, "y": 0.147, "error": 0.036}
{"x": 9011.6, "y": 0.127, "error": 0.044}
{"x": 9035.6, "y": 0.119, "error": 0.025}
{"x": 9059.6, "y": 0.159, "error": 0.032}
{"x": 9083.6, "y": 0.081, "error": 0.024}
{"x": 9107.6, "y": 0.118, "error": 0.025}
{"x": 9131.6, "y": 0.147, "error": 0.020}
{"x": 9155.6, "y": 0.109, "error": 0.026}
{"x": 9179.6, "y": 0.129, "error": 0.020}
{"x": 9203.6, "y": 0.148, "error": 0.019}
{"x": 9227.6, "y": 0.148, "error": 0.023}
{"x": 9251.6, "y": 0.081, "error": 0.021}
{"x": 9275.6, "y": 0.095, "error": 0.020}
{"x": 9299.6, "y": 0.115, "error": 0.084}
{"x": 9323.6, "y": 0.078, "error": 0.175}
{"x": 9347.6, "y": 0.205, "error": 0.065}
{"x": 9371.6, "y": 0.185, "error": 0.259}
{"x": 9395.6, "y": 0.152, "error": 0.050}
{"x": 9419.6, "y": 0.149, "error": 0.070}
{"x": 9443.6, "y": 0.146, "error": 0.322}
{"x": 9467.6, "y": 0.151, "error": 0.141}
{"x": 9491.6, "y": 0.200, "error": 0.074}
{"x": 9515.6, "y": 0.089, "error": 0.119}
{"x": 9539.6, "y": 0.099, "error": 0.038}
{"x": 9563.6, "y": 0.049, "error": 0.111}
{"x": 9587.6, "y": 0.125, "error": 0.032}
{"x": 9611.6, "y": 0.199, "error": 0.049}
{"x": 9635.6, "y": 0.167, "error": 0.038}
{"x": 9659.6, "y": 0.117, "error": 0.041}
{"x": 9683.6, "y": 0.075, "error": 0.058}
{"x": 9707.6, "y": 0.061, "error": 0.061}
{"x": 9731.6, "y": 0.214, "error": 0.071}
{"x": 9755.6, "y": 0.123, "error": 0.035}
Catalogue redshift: 1.337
